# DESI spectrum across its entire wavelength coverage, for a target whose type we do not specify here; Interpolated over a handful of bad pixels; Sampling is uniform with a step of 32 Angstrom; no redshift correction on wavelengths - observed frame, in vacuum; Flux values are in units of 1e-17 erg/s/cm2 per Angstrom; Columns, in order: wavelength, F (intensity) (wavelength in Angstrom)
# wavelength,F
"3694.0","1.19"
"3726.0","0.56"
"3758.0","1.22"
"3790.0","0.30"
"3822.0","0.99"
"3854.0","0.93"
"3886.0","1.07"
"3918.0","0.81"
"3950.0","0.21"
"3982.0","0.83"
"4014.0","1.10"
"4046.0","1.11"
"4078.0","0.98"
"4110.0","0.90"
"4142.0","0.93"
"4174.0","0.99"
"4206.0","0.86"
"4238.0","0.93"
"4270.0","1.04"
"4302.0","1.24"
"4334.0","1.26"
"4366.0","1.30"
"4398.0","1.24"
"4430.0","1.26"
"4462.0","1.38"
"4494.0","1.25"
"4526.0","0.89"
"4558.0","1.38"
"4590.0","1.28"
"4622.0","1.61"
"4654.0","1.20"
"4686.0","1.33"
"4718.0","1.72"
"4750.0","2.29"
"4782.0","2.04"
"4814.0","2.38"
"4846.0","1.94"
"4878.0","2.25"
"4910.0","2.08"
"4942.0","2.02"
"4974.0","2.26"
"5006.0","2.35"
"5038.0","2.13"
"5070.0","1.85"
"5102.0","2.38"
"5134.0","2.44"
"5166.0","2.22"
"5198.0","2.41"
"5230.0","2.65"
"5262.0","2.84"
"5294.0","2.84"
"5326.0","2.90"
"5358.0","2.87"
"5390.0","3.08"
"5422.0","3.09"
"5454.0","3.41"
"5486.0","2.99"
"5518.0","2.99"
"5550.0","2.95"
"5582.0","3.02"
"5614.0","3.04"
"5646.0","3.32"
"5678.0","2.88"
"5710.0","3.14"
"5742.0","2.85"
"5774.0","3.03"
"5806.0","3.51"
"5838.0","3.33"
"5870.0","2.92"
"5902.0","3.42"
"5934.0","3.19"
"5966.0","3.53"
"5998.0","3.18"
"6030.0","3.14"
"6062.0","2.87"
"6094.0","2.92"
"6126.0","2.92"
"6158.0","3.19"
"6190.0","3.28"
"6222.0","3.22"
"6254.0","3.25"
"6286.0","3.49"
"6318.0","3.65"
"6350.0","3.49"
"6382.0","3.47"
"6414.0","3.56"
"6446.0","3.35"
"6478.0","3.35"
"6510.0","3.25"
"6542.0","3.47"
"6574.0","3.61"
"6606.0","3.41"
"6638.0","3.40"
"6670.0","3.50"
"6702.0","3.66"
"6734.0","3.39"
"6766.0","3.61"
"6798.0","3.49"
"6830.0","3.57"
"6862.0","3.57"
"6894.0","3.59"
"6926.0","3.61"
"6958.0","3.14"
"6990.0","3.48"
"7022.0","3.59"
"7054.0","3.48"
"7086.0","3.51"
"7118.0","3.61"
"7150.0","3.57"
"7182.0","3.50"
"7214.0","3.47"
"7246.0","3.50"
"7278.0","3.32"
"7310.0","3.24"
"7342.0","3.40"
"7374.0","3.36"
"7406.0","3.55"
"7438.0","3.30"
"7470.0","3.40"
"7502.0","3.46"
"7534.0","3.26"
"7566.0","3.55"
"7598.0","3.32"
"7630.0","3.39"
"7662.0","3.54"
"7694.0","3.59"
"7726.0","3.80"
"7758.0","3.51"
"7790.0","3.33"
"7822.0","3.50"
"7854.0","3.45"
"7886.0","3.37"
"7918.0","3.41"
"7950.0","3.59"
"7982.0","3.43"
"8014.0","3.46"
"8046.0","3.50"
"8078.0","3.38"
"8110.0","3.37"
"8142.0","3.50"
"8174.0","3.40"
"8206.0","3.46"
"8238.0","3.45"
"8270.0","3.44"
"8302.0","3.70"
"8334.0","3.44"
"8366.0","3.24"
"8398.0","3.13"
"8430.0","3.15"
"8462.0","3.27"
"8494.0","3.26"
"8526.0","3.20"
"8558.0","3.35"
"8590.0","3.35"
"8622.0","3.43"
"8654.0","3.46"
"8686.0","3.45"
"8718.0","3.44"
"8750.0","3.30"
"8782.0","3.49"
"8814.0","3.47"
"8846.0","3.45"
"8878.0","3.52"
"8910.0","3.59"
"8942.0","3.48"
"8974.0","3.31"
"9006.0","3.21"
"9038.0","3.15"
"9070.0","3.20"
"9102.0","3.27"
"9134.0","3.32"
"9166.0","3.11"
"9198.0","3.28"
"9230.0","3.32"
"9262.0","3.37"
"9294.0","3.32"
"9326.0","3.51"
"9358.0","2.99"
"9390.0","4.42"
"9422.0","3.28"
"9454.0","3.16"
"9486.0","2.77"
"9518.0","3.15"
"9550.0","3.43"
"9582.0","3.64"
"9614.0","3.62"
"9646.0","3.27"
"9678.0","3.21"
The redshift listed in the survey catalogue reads 0.18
